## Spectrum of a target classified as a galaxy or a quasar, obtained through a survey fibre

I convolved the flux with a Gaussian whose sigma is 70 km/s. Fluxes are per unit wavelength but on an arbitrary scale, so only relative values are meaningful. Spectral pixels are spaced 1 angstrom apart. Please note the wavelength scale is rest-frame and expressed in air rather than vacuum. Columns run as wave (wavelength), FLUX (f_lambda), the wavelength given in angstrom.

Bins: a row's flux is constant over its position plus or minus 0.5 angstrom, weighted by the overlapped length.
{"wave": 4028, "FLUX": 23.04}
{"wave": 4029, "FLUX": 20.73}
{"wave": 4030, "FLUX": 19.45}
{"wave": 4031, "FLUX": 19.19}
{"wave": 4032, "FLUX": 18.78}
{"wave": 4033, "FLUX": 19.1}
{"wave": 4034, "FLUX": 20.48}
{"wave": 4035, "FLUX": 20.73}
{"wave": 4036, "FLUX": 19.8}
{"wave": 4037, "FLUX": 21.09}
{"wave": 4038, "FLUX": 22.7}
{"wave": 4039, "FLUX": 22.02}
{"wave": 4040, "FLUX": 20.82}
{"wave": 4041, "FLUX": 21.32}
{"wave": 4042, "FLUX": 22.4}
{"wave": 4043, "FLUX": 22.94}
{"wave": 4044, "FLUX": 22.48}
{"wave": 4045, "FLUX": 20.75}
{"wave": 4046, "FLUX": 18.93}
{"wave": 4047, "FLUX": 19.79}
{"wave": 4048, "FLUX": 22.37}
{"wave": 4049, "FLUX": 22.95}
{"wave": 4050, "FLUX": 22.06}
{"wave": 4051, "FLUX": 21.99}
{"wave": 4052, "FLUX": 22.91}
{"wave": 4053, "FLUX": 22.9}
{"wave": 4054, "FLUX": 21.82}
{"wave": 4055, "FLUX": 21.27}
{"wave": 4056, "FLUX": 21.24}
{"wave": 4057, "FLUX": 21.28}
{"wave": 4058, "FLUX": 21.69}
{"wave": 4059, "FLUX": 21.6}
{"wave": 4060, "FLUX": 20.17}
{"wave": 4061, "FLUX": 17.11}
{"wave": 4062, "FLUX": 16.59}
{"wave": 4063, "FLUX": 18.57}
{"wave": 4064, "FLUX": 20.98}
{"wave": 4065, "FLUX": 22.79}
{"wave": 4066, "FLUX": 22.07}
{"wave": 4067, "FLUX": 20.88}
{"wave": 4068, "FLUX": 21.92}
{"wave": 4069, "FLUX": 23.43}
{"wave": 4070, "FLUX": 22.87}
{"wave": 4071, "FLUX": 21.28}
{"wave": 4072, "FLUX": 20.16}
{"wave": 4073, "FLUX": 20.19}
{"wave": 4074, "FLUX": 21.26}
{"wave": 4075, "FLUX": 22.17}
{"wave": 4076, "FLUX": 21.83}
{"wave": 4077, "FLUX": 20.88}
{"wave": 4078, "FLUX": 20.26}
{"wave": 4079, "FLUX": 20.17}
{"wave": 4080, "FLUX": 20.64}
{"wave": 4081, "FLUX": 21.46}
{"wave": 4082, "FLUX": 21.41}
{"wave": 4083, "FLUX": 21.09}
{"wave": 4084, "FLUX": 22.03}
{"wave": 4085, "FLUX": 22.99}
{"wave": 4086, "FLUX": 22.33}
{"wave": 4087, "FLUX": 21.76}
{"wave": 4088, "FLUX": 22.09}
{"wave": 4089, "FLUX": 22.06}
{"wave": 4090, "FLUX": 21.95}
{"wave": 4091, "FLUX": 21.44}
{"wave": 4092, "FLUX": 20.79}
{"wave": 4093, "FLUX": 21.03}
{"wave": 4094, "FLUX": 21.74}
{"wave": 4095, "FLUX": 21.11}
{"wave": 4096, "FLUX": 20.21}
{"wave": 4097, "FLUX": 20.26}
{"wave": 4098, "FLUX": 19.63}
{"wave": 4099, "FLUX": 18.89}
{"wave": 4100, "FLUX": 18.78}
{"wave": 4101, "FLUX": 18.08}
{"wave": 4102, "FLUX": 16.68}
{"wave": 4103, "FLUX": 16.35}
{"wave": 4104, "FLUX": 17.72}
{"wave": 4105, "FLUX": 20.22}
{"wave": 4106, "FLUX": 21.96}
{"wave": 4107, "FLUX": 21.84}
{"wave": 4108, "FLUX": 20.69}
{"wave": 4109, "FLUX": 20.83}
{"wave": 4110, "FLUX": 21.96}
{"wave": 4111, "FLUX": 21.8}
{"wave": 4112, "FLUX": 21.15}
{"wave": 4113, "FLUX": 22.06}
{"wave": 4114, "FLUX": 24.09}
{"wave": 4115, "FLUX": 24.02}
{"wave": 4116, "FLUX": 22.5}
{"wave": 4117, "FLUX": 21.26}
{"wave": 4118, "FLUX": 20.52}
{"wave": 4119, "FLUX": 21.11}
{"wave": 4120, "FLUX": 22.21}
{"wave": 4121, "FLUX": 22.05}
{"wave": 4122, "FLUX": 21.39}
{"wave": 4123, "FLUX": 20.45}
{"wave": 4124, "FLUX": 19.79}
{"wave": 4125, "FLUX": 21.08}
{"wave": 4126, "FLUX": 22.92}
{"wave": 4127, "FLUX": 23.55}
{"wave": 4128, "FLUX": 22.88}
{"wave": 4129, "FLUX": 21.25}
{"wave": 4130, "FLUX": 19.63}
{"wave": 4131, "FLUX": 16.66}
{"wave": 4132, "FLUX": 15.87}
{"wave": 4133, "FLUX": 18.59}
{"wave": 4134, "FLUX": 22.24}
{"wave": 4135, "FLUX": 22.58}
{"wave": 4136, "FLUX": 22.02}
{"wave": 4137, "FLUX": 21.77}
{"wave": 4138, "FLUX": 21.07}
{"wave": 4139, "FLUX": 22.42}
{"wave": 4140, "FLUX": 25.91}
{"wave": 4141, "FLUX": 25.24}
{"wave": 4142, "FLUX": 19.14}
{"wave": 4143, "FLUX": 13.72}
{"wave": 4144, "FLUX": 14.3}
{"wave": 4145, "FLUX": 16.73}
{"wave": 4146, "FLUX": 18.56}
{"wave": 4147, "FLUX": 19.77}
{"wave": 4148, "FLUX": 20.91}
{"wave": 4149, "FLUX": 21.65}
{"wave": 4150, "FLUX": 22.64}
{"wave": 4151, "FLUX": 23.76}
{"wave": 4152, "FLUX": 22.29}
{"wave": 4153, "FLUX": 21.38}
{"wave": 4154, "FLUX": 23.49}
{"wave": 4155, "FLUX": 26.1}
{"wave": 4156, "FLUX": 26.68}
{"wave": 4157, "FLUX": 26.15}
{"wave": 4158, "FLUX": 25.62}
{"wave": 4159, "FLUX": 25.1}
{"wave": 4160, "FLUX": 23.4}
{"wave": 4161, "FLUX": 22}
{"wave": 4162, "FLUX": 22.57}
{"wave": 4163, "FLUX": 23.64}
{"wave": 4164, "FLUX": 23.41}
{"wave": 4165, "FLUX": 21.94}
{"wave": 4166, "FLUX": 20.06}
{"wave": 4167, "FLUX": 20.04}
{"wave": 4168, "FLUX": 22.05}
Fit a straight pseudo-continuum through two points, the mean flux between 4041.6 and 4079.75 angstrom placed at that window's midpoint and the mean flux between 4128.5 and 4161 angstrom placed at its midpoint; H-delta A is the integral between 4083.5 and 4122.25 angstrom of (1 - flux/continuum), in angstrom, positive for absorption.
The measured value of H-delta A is 0.6 angstrom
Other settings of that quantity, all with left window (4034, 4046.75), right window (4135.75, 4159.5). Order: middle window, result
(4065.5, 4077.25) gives -0.07 angstrom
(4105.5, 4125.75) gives 0.08 angstrom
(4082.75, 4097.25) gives 0.01 angstrom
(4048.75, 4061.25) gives -0.09 angstrom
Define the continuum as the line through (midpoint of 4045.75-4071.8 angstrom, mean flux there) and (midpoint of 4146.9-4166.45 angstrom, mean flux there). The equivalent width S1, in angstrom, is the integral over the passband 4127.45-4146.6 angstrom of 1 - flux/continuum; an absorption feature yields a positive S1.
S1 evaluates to 2.3 angstrom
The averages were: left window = 21.2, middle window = 20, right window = 23.2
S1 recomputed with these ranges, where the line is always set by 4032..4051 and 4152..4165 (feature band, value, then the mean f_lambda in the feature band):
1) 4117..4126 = 0.7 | 21.2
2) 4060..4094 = 1.4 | 21.2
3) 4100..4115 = 1.5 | 20.5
